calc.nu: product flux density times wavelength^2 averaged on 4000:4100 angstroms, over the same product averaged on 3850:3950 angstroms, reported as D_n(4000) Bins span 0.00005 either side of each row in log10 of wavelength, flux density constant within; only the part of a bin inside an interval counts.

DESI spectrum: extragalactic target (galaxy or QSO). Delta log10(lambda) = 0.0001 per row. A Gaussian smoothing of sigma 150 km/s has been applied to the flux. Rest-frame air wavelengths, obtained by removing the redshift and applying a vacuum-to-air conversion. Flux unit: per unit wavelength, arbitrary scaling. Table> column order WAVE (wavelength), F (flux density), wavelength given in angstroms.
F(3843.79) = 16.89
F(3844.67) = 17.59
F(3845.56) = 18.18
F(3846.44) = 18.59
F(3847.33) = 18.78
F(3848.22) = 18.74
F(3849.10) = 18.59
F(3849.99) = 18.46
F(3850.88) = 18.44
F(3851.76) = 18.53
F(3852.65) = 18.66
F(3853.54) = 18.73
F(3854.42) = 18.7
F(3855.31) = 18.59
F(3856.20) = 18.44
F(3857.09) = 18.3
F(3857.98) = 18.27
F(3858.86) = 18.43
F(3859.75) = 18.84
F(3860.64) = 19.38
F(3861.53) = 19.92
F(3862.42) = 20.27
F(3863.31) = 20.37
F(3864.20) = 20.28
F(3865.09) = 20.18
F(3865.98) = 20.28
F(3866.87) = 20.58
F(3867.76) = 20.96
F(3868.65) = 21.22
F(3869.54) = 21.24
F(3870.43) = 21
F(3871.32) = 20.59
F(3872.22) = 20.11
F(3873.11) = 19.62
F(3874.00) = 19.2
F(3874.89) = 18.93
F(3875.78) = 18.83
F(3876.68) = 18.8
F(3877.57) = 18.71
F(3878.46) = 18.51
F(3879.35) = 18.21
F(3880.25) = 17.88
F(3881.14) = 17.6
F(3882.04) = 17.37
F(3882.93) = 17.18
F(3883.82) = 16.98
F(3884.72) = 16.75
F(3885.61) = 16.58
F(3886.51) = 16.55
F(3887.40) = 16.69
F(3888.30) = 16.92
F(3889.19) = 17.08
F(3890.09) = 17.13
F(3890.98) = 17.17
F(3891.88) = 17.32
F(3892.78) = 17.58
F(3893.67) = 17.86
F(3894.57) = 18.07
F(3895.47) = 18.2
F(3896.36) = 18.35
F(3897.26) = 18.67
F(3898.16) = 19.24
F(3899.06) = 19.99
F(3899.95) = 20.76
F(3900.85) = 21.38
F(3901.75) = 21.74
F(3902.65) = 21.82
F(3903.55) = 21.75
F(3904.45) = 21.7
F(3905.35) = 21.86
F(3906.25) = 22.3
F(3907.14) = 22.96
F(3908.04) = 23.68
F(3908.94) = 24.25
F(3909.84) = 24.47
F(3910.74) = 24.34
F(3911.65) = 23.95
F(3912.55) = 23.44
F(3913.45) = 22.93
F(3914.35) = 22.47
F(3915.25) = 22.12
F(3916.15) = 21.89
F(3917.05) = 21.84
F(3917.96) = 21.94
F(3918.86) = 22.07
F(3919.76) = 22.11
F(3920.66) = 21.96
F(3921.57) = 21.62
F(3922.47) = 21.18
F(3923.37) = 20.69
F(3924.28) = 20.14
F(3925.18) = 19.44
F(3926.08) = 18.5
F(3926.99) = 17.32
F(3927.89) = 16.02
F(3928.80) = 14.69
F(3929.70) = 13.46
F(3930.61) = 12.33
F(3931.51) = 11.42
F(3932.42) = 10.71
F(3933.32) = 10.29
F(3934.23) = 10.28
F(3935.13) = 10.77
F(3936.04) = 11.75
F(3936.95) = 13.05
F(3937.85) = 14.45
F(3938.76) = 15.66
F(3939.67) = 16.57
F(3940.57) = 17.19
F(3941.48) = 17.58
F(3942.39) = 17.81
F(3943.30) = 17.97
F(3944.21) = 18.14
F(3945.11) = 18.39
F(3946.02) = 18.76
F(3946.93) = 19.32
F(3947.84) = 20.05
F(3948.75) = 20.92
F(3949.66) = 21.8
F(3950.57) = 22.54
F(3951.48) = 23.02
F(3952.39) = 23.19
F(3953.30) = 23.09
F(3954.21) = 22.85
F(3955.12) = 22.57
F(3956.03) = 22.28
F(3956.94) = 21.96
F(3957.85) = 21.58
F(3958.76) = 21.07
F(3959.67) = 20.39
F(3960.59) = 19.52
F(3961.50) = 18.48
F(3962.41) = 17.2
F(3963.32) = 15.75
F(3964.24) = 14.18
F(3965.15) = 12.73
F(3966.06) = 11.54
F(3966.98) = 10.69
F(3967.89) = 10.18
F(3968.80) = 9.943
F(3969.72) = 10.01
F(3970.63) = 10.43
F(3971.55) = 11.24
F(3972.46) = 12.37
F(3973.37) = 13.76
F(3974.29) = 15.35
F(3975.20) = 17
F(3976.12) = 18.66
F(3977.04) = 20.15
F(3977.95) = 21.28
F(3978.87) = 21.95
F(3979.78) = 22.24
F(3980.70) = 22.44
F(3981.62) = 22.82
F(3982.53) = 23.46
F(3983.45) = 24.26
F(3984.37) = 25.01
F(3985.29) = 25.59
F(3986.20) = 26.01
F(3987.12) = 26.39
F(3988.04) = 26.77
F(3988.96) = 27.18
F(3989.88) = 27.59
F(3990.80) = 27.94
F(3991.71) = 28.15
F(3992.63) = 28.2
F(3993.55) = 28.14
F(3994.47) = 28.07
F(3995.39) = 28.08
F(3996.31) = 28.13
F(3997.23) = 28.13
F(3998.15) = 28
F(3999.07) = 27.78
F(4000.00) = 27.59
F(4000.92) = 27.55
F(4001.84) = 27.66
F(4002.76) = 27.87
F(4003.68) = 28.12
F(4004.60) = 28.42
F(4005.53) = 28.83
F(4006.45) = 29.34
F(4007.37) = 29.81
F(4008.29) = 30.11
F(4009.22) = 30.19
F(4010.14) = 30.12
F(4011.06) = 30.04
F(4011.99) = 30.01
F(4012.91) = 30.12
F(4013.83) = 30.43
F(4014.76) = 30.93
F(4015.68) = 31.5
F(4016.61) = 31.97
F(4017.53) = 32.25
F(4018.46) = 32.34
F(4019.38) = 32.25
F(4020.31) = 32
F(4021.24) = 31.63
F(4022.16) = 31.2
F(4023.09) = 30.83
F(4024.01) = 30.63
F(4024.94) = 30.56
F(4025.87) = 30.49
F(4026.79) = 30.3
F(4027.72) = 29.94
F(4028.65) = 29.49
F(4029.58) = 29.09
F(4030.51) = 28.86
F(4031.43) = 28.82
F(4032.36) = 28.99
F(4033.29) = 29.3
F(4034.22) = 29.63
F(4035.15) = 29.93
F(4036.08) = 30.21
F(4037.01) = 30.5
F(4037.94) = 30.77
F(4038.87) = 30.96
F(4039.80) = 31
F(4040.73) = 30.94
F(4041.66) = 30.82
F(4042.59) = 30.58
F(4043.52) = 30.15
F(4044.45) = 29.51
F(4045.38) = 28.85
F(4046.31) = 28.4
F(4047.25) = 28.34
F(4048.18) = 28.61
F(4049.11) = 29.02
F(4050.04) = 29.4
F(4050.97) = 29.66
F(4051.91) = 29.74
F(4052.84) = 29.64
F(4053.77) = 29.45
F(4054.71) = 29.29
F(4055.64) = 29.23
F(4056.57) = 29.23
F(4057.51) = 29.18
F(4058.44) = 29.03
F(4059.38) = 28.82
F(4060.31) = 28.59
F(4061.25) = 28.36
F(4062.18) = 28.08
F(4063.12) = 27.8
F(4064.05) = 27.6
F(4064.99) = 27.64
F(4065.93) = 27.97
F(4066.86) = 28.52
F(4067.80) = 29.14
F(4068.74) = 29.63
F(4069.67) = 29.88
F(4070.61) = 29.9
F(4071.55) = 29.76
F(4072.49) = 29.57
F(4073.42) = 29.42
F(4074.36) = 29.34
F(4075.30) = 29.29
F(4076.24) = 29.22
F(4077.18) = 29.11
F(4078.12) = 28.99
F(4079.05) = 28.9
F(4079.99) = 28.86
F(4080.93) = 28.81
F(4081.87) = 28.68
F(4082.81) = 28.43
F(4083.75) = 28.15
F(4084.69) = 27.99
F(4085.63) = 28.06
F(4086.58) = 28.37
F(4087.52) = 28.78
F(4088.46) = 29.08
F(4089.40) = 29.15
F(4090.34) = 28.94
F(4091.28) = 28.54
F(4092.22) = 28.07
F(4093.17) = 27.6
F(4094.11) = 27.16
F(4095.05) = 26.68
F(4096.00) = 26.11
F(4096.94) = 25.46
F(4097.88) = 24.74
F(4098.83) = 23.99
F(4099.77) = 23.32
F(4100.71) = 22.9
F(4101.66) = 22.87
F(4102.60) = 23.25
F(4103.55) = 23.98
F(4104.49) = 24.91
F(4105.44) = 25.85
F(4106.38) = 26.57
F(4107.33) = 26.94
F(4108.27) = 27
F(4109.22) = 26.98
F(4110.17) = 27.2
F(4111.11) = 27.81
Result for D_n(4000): 1.67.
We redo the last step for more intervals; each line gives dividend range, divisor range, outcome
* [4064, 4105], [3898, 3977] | 1.62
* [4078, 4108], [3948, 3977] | 1.65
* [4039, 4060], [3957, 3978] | 2.00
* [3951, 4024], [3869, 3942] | 1.35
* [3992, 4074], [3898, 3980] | 1.67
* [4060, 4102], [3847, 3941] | 1.63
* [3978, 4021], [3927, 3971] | 1.74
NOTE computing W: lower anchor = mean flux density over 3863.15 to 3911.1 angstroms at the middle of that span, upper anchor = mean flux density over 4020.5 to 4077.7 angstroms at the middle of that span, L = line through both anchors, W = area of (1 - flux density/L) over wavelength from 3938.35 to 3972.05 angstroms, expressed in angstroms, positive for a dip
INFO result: 8.4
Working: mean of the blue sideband 19.6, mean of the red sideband 29.5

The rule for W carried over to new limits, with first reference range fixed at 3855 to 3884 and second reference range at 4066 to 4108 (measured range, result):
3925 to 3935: 3.6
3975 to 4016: -4.7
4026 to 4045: -3.3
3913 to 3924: -0.4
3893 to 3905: 0.3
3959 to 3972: 5.1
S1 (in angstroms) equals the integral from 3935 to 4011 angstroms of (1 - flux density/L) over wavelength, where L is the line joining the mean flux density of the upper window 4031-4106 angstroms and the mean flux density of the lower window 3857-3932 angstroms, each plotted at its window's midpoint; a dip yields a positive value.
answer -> 7.2 angstroms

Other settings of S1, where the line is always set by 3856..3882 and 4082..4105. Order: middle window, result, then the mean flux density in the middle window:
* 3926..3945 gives 6.2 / 14.6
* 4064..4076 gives -1.5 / 29.1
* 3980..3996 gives -2.1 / 26.2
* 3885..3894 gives 1.4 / 17.1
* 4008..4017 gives -2.5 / 30.5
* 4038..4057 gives -3.5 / 29.7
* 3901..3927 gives -1.4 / 22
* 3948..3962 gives 0.3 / 21.6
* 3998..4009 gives -2.2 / 28.5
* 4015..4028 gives -3.8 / 31.3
